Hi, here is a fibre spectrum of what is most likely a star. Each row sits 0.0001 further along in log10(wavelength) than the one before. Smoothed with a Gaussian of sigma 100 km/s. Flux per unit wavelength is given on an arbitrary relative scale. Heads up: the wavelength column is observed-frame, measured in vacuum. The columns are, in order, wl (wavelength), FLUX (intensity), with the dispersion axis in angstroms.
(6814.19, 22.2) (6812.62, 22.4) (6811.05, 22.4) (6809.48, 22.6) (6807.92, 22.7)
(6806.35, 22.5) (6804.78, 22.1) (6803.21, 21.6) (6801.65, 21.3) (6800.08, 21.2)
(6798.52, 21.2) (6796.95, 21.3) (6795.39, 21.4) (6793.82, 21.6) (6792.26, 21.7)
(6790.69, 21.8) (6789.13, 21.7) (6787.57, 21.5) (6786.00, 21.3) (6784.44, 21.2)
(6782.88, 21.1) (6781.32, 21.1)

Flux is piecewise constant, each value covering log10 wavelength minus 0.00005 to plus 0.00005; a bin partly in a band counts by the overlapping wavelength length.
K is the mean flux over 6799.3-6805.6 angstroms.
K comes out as 21.6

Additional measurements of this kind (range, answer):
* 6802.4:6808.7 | 22.2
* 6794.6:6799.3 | 21.3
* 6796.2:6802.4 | 21.2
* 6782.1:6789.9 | 21.4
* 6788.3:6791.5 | 21.7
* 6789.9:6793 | 21.7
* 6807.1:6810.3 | 22.7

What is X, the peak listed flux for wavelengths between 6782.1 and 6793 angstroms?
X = 21.8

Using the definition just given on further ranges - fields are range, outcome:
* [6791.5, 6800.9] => 21.7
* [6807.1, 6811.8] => 22.7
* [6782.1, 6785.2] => 21.2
